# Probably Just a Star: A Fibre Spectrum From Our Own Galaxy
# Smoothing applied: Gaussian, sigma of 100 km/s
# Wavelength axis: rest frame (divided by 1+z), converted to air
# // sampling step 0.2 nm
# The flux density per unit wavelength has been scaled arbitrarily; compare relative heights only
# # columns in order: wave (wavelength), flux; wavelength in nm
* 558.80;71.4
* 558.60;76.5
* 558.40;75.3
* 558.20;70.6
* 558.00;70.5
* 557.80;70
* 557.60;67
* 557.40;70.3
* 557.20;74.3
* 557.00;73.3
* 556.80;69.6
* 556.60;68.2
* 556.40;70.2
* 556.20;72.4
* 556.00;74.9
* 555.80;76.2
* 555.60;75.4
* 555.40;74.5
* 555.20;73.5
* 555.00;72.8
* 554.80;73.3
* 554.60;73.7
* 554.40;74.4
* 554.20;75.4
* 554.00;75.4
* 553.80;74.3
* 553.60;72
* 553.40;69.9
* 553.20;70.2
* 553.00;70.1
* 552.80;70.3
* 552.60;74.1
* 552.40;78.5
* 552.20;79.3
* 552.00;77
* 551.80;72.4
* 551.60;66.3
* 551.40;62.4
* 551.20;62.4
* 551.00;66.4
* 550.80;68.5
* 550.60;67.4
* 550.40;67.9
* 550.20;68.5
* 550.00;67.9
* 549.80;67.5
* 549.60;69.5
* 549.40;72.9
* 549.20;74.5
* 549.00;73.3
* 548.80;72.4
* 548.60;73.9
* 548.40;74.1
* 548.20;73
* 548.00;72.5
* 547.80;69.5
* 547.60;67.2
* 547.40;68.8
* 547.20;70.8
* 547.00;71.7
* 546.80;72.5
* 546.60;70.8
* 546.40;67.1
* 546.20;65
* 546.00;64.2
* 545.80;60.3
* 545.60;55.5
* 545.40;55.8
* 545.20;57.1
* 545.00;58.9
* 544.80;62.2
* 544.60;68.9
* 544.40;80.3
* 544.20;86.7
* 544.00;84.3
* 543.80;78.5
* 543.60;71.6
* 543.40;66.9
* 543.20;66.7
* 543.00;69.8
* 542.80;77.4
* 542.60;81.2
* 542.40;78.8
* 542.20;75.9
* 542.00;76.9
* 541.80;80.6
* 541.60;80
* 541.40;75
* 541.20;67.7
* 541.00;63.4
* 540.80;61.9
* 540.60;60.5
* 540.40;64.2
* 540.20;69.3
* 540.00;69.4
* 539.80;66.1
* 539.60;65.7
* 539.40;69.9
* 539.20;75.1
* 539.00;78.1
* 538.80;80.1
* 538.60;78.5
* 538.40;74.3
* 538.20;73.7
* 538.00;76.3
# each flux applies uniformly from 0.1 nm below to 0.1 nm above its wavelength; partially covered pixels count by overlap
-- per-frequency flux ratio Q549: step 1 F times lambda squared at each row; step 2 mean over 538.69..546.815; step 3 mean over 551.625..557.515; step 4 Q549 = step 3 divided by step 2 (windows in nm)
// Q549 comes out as 1.09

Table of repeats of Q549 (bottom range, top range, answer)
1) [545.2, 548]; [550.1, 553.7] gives 1.08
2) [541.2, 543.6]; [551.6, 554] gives 1.02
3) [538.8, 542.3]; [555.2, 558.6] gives 1.08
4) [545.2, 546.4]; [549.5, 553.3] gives 1.18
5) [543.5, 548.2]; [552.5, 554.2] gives 1.08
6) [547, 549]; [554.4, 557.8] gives 1.04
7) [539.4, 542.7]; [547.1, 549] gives 1.03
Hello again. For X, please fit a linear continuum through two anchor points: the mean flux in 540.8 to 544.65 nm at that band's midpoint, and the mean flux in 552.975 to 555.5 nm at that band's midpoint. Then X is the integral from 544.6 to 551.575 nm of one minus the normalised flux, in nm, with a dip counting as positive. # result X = 0.63 nm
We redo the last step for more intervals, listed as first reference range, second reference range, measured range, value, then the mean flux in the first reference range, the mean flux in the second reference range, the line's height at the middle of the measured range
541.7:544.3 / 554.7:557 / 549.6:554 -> 0.22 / 76.6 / 72.8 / 74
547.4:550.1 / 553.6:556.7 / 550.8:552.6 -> 0.04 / 71.3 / 73.6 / 72.4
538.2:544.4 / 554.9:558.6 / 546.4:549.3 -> 0.05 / 73.3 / 72.3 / 72.9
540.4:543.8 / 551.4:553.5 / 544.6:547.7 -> 0.32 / 72.1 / 72.3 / 72.2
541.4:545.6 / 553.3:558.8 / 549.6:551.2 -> 0.11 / 72.6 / 72.7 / 72.6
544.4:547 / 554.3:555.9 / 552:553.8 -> -0.04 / 64.2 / 74.2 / 71.9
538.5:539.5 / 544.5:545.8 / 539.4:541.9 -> 0.11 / 76.3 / 59.8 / 71.9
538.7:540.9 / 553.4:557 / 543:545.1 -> -0.06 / 69.1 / 73.2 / 70.2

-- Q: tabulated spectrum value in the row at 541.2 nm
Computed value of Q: 67.7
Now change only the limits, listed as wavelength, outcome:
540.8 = 61.9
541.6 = 80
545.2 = 57.1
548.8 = 72.4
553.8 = 74.3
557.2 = 74.3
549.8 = 67.5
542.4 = 78.8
